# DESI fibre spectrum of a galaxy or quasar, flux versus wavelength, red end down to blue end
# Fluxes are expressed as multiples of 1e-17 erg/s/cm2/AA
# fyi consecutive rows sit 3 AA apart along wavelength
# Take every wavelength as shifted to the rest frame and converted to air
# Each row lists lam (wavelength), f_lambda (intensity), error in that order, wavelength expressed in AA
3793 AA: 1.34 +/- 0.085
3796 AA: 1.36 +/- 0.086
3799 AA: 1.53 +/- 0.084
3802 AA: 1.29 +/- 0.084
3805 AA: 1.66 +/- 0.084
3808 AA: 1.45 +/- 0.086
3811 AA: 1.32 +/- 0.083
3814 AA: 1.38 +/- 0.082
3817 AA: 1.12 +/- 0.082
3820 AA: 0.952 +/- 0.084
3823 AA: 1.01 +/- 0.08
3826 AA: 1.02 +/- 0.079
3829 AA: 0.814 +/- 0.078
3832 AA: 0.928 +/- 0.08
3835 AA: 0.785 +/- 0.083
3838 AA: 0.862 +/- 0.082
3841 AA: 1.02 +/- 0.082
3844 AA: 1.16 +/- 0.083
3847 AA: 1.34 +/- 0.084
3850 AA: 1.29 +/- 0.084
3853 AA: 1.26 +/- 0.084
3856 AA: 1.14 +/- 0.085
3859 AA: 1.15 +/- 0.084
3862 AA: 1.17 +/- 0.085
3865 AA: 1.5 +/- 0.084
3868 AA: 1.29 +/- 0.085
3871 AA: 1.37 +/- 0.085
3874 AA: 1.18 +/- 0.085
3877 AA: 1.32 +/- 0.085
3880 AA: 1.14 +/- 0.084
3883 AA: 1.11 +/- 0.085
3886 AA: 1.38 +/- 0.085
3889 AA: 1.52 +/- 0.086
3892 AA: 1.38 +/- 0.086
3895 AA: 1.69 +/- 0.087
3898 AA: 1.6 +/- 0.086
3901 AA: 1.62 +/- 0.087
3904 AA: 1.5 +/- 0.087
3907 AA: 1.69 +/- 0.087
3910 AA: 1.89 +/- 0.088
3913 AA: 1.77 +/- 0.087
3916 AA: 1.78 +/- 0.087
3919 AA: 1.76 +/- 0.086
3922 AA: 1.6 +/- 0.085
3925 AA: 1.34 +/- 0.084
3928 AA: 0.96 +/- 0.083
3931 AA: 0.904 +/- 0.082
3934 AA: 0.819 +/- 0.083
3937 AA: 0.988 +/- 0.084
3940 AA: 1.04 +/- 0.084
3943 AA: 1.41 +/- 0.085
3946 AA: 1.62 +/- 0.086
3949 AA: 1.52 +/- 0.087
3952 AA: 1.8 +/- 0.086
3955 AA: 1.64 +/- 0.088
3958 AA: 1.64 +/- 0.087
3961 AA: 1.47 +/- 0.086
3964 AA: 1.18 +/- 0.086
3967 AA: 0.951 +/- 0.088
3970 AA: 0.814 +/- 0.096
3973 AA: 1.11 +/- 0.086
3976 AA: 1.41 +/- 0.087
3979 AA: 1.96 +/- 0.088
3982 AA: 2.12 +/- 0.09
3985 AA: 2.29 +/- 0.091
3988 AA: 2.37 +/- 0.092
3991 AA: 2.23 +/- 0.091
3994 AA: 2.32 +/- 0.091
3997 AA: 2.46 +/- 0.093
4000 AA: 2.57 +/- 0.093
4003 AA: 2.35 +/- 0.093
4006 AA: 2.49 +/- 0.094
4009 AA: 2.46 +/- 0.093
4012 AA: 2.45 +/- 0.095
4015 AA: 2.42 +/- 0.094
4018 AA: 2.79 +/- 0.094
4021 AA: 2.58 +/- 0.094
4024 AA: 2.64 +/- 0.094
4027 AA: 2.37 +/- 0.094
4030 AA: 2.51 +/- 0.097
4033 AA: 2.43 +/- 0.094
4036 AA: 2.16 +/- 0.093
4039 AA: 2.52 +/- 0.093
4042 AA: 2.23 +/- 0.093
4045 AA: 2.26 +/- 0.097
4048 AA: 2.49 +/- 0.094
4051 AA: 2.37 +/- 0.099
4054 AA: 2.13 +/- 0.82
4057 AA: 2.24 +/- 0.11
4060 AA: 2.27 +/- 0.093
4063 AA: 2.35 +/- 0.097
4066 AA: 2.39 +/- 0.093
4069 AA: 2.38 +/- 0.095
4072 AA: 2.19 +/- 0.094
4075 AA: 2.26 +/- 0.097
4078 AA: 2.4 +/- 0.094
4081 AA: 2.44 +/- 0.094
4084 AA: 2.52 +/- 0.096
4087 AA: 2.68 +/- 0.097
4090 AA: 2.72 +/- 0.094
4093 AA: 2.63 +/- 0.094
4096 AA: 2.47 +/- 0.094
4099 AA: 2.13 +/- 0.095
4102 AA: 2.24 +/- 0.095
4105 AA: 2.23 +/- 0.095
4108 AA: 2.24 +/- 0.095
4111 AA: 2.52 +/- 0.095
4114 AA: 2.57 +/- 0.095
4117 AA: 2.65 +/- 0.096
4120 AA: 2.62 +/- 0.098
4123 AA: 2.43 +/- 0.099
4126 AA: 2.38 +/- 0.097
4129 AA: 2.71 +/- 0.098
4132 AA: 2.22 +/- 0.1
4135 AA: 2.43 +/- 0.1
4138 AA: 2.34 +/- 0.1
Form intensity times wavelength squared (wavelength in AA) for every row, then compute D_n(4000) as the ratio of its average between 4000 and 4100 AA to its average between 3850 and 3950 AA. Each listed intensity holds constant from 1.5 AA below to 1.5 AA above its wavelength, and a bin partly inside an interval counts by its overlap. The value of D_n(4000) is 1.90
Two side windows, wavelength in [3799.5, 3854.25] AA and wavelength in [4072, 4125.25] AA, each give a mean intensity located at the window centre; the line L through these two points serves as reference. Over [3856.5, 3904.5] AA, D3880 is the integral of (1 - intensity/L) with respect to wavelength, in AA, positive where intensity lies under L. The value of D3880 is 1.7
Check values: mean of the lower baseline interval 1.15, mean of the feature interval 1.36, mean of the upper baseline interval 2.45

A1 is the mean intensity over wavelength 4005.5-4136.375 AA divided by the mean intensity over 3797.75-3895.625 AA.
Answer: 1.98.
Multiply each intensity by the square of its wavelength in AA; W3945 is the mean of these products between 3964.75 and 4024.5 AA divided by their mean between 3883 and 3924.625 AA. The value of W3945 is 1.39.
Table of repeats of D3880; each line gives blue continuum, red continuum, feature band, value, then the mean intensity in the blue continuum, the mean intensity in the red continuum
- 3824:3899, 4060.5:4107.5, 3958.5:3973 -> 5.1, 1.21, 2.4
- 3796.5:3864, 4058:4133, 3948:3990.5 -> 5.3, 1.17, 2.43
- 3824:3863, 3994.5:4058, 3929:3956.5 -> 7.9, 1.07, 2.42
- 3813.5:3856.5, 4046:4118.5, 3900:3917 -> -2.9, 1.06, 2.4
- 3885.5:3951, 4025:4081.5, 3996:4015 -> -4.1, 1.45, 2.34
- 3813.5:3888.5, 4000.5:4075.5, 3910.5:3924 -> -1.2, 1.15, 2.39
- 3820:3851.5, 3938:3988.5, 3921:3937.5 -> 3.5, 1.02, 1.53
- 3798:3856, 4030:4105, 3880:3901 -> 0.7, 1.16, 2.37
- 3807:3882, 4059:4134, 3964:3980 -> 5.2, 1.16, 2.43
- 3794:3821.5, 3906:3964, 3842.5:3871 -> 2.5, 1.34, 1.45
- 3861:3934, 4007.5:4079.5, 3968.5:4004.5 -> 0.5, 1.43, 2.39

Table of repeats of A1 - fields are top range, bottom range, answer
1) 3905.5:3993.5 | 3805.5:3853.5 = 1.37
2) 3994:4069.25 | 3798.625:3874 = 2.03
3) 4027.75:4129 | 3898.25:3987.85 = 1.62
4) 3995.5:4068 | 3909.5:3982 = 1.73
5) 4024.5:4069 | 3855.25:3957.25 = 1.67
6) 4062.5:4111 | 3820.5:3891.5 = 2.06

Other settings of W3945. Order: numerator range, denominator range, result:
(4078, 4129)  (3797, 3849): 2.46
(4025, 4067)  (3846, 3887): 2.04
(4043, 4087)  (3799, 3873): 2.22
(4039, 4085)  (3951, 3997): 1.42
